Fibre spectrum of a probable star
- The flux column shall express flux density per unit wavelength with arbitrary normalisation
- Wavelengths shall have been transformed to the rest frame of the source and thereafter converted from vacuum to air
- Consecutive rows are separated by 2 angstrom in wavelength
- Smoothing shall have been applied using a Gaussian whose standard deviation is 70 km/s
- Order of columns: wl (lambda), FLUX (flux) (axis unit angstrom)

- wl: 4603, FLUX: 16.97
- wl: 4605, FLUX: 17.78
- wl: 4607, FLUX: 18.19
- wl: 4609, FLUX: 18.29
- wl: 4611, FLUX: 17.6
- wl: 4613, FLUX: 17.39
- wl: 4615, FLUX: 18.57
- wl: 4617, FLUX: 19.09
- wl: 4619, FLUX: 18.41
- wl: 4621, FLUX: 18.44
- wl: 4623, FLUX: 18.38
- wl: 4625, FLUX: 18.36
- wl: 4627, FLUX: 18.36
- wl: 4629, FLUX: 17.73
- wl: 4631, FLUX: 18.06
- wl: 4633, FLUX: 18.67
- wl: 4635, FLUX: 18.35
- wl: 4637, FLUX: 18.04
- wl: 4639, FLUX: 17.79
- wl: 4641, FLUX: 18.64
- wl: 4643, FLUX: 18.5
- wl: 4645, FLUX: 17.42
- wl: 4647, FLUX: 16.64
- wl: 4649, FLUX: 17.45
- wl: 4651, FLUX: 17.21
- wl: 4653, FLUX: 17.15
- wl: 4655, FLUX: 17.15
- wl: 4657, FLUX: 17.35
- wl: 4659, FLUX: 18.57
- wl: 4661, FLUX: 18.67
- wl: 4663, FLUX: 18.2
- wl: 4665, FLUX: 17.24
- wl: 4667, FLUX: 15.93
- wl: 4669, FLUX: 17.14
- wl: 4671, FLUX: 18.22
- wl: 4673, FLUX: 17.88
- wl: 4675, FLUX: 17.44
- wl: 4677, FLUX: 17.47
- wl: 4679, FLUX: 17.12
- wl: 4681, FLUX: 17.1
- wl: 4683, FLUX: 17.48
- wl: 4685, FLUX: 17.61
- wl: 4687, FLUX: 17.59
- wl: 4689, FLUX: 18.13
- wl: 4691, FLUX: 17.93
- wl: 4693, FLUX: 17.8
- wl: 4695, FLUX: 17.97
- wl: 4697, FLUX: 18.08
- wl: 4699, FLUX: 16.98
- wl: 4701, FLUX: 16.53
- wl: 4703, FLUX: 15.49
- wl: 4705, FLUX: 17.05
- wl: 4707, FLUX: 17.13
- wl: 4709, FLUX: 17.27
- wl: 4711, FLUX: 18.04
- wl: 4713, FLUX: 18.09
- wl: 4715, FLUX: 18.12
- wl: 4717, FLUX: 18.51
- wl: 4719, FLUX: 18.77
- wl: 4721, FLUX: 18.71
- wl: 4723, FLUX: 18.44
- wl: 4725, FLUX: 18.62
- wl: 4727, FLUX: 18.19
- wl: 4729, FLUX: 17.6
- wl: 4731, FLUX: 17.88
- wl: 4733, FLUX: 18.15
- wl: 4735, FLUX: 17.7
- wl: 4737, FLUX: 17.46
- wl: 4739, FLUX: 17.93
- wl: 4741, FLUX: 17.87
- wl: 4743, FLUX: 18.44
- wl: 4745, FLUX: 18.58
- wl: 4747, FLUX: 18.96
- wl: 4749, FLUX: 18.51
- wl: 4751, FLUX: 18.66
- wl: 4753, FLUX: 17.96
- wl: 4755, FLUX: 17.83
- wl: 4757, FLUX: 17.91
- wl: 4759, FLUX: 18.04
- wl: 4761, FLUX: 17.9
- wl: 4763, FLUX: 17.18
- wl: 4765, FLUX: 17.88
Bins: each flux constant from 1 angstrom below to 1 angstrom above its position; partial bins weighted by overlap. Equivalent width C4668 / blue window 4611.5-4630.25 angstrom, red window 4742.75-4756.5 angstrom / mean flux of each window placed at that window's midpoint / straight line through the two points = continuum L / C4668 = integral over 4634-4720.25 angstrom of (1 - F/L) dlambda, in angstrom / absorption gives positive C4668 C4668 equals 3.4 angstrom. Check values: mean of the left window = 18.3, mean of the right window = 18.4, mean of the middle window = 17.6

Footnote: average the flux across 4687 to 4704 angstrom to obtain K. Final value 17.4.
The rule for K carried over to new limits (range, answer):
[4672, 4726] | 17.7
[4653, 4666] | 17.8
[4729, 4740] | 17.8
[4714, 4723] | 18.5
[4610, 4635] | 18.3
